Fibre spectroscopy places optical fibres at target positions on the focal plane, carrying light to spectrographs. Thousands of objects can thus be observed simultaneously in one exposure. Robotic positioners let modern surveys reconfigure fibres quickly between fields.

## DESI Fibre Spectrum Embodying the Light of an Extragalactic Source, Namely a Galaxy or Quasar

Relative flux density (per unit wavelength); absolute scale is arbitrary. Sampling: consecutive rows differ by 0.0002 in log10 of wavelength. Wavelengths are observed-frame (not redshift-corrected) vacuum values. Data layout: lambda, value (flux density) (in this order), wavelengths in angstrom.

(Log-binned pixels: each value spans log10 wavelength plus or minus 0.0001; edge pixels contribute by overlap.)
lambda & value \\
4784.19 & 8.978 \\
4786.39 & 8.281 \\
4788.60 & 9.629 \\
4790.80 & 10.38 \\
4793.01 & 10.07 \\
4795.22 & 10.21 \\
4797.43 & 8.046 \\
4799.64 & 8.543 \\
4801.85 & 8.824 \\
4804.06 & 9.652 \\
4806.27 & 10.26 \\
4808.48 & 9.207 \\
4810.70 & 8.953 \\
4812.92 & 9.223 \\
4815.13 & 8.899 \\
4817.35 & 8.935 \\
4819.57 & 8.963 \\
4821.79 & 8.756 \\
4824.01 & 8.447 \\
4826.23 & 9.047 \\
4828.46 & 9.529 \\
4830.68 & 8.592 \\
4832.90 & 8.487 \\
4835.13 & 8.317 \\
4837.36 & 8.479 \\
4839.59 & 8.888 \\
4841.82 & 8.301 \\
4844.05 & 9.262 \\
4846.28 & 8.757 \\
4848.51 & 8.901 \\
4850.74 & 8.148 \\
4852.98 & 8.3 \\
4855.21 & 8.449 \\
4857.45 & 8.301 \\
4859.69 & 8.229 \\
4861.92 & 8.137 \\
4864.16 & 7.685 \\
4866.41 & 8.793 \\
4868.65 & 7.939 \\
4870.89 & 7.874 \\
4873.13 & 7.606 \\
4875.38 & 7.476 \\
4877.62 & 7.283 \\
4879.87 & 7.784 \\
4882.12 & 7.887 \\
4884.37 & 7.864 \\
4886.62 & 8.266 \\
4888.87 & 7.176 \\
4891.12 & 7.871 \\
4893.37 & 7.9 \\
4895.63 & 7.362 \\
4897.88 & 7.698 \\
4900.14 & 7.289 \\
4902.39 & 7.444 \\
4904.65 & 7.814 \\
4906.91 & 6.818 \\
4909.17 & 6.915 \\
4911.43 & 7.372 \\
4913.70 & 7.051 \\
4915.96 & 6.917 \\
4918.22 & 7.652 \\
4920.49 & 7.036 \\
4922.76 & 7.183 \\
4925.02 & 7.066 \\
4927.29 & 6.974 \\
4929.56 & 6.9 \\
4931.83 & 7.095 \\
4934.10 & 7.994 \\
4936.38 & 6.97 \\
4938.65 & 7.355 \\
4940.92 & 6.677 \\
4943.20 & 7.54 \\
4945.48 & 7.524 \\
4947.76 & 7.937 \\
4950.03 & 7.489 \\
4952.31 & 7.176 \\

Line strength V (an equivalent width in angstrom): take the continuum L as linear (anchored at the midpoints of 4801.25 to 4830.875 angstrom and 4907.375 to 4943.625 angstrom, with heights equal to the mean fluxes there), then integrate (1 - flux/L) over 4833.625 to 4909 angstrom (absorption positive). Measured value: 1.2 angstrom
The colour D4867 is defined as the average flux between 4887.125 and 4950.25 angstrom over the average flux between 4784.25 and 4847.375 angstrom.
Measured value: 0.81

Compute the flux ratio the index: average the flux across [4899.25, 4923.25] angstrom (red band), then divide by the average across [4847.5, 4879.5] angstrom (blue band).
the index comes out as 0.9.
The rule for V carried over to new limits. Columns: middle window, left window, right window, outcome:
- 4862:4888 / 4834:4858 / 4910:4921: 0.4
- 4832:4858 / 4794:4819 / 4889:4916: -0.3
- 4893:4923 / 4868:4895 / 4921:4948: 0.7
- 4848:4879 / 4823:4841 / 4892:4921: 0.3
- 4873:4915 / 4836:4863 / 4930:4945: 2.0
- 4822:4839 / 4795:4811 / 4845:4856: 0.2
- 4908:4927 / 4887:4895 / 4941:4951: 1.2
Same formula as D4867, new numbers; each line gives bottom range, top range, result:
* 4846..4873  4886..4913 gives 0.91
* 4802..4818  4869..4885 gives 0.83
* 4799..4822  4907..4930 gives 0.78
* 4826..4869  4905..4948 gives 0.85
